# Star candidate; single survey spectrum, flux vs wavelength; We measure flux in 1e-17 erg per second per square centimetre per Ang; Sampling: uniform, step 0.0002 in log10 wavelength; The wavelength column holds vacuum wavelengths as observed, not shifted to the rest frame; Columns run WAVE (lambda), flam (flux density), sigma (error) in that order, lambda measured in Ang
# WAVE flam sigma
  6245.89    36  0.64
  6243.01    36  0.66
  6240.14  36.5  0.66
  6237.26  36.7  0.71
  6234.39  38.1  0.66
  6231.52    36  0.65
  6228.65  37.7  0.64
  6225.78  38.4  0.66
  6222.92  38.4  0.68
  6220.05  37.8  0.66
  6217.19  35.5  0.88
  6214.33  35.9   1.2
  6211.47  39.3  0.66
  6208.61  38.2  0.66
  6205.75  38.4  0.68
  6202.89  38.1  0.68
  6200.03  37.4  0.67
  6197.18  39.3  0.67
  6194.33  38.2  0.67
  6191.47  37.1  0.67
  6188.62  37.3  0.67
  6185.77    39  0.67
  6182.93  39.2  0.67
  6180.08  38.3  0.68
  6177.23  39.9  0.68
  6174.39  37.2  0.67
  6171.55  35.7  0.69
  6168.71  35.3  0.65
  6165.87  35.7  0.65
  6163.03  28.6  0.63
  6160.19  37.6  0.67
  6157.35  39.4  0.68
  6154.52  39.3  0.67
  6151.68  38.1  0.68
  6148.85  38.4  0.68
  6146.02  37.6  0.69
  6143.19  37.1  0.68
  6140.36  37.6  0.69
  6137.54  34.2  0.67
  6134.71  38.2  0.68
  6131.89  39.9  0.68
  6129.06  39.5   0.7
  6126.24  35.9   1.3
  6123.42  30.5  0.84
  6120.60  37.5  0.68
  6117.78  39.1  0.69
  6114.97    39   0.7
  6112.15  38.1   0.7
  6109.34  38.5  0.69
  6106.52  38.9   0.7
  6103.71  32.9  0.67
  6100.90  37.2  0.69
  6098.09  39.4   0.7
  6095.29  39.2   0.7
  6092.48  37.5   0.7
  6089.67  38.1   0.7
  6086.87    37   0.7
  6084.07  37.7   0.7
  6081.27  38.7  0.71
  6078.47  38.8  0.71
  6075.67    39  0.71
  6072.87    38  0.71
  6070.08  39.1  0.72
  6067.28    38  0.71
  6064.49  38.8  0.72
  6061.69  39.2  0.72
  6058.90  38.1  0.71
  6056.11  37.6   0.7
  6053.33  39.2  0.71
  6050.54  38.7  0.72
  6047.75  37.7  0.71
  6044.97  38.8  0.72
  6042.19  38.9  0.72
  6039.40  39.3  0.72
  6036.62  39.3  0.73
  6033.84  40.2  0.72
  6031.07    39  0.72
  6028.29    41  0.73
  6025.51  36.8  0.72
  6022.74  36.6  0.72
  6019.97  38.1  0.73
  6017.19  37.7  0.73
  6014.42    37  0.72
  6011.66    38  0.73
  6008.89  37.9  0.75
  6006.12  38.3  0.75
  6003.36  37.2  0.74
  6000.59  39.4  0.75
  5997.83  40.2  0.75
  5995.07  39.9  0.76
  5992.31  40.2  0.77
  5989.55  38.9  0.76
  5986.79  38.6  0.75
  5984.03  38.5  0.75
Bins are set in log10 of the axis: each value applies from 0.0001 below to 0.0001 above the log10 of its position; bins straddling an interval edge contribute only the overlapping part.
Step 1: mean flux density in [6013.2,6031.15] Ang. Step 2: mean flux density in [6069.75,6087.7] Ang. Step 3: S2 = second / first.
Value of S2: 1.01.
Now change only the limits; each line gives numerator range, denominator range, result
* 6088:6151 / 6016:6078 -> 0.97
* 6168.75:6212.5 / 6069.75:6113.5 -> 1.00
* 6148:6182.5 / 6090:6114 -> 0.98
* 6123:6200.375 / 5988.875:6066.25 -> 0.96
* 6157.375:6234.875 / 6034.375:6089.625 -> 0.97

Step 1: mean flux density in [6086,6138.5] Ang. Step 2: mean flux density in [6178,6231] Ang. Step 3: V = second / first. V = 1.01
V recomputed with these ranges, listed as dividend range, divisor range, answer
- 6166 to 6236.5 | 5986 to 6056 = 0.98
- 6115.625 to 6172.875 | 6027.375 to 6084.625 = 0.95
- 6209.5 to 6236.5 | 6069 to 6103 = 0.98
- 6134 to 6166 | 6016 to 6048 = 0.95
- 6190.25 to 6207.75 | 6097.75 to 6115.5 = 1.01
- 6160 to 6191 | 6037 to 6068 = 0.95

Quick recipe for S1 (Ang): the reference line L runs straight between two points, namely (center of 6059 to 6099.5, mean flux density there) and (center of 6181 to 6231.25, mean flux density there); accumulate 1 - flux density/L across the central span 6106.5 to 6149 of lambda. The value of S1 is 0.9 Ang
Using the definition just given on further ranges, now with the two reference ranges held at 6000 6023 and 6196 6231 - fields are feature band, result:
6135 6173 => 1.3 Ang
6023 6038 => -0.5 Ang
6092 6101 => -0.2 Ang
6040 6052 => -0.2 Ang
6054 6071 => -0.3 Ang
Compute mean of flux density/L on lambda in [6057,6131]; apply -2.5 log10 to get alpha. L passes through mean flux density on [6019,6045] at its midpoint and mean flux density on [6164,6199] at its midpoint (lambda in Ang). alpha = 0.013 mag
